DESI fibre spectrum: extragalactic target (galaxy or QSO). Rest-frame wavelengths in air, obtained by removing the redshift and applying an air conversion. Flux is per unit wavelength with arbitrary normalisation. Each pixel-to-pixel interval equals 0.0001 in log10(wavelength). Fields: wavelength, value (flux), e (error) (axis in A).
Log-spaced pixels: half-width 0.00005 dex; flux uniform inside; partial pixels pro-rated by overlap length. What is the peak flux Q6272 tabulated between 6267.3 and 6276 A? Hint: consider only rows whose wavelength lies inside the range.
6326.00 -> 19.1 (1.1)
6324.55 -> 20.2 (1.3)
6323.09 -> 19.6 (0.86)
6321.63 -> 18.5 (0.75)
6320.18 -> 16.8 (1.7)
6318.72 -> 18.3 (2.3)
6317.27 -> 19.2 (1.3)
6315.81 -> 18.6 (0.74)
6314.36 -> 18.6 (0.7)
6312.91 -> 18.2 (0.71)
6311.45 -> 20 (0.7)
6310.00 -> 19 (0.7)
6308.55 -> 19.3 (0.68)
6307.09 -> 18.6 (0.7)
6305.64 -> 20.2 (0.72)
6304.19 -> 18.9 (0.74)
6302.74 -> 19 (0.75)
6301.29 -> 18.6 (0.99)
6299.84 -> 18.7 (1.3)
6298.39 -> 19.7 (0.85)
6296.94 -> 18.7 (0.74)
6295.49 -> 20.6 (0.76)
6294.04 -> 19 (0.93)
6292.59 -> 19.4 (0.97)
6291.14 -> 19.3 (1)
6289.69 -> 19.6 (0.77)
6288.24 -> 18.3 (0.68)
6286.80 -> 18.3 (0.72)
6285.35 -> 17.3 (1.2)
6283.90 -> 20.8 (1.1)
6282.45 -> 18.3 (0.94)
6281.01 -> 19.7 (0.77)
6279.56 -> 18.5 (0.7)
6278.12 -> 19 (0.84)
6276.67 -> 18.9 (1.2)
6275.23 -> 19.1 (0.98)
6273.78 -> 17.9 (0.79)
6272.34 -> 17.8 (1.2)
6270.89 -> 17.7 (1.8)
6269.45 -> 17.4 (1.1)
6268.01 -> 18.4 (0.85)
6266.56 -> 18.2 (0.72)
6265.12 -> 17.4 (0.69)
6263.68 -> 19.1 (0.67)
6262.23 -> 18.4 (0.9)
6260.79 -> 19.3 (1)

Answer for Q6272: 19.1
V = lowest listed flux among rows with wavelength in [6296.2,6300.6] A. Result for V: 18.7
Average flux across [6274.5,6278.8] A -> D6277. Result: 19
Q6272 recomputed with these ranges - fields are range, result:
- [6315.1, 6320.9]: 19.2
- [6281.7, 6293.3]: 20.8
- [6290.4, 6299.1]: 20.6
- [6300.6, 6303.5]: 19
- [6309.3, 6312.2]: 20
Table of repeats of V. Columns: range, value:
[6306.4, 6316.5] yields 18.2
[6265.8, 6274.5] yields 17.4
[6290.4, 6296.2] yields 19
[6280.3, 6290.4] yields 17.3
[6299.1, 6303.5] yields 18.6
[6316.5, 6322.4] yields 16.8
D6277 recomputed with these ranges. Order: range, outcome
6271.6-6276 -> 18.3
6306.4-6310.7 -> 18.9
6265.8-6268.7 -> 18.3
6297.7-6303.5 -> 19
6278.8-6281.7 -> 19.1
